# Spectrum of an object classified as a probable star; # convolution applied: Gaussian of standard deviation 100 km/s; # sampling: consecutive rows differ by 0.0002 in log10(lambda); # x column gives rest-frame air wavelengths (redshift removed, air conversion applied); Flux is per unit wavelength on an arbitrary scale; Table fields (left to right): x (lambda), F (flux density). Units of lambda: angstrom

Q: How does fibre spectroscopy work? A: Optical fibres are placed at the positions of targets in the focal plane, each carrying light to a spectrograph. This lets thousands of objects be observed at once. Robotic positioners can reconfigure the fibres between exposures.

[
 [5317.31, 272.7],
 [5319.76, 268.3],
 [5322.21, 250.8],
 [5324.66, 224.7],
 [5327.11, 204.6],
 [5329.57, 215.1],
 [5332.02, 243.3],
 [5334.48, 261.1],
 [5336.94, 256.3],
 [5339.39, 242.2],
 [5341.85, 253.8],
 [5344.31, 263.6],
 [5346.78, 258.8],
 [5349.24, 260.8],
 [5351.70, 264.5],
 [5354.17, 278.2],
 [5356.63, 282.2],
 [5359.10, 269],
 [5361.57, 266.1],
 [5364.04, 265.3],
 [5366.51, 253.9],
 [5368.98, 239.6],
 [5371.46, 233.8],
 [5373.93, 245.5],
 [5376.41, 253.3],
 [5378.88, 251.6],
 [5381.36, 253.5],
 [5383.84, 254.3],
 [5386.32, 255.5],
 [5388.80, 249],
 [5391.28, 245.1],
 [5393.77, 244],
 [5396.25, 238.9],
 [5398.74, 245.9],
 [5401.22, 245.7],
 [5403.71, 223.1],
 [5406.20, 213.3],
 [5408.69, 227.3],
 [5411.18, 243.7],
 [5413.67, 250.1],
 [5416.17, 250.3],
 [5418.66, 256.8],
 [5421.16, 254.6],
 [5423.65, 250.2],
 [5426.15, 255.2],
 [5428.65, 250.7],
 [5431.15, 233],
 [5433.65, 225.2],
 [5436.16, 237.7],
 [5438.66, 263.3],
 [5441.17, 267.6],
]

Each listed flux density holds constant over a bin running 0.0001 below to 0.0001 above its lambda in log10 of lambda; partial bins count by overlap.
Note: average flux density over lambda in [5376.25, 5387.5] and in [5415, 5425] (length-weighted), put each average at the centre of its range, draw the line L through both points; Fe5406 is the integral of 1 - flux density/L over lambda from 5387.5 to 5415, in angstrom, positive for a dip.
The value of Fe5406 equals 1.6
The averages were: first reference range 254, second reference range 253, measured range 239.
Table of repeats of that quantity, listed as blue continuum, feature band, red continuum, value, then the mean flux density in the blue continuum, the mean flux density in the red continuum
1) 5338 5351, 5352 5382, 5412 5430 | -0.33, 256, 252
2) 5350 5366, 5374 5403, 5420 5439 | 1.26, 270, 245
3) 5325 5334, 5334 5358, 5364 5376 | -2.96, 225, 246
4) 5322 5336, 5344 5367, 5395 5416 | -3.23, 232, 237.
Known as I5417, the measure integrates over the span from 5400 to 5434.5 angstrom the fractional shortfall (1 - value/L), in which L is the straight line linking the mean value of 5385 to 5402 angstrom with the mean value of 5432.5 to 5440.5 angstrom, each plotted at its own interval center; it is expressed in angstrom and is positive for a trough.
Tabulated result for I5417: 0.5 angstrom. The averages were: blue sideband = 246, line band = 242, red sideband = 244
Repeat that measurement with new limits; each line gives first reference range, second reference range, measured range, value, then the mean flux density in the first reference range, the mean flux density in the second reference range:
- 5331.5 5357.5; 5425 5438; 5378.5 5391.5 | -0.02 angstrom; 261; 241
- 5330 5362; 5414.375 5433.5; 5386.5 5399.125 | 0.39 angstrom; 260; 249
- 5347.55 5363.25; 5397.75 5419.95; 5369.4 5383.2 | 0.56 angstrom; 270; 240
